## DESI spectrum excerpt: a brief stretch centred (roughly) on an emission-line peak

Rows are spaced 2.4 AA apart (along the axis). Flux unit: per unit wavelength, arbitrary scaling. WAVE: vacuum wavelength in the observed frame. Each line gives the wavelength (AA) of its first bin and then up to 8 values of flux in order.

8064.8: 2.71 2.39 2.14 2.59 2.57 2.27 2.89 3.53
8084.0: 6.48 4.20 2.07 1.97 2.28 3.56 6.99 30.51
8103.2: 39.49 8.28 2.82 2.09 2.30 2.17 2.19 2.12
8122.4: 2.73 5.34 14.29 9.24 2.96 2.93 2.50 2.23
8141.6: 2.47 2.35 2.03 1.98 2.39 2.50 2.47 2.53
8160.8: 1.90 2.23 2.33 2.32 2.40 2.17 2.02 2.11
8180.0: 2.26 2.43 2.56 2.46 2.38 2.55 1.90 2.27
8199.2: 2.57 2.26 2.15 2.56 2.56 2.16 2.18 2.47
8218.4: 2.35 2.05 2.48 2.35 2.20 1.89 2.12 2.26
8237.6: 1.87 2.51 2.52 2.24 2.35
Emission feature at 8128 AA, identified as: [N II] 6583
